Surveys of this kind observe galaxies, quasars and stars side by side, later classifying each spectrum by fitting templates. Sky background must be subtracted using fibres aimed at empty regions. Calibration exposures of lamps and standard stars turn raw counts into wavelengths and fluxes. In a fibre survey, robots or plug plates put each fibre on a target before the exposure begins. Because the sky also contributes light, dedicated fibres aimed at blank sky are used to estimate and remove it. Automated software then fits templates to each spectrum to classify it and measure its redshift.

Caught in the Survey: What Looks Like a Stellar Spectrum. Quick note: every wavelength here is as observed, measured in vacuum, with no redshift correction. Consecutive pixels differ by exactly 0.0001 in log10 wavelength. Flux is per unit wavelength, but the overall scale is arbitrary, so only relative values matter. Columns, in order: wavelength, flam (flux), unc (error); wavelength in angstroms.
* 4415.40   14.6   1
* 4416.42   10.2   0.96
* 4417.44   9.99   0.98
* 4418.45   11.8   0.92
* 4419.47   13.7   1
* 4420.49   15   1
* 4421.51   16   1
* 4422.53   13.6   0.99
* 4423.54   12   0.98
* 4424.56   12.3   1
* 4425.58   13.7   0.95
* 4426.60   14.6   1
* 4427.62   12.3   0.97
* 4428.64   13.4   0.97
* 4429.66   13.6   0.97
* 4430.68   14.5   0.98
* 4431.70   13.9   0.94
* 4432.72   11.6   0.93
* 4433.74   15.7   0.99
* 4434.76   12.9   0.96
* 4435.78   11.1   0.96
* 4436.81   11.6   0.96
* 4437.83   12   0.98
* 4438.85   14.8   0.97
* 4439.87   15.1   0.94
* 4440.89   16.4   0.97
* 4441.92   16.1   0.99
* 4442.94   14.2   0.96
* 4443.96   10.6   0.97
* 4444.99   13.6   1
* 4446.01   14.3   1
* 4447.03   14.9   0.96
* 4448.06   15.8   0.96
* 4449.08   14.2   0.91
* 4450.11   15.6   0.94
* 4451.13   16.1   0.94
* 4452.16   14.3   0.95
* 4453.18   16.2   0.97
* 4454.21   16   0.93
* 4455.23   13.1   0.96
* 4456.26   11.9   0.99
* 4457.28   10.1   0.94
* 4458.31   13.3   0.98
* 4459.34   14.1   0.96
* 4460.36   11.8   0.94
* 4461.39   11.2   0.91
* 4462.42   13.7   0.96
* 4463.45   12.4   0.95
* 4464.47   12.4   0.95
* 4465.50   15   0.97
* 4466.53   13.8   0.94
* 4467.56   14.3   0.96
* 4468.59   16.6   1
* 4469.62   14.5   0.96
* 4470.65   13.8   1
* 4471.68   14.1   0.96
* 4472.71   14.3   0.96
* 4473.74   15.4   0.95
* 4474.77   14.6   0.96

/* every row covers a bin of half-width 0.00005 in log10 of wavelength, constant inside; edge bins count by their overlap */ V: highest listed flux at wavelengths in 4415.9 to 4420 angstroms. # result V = 13.7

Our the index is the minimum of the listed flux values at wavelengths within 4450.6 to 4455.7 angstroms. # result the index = 13.1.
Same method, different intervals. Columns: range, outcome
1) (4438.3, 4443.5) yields 14.2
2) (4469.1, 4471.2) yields 13.8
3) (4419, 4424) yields 12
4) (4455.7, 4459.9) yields 10.1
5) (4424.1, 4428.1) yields 12.3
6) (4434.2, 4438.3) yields 11.1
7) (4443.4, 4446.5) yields 10.6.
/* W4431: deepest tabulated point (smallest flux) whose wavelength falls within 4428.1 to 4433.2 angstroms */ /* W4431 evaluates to 11.6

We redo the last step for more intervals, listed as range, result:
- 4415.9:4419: 9.99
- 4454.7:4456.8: 11.9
